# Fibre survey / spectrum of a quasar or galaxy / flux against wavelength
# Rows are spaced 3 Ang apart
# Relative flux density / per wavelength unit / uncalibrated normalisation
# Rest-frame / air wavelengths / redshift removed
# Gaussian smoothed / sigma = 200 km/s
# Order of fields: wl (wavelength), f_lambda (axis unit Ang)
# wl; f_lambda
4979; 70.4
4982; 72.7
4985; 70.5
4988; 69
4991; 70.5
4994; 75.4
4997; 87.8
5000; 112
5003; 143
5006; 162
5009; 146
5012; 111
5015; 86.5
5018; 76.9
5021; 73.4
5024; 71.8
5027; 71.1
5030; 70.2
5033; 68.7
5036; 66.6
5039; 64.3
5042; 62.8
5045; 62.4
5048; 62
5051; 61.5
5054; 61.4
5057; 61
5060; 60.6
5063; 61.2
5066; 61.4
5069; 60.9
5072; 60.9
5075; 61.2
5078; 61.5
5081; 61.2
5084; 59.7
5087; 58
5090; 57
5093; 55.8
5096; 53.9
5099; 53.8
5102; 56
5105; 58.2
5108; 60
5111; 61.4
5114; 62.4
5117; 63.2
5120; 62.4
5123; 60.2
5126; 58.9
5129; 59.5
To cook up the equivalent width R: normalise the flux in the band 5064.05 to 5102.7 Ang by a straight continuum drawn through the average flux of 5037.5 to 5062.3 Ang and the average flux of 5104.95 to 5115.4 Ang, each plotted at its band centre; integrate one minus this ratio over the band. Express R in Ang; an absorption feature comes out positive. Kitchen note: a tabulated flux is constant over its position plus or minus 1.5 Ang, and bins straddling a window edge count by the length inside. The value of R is 1.7 Ang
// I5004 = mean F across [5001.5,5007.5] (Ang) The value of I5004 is 152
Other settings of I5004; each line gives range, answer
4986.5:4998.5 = 75.7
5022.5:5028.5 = 71.4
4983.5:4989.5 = 69.8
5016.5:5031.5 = 72.7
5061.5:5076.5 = 61.1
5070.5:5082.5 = 61.2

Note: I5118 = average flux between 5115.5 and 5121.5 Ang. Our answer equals 62.8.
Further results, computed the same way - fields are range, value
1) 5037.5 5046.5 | 63.2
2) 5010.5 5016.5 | 98.8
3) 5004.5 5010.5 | 154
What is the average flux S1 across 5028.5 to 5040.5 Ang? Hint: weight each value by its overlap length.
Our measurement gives 67.5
